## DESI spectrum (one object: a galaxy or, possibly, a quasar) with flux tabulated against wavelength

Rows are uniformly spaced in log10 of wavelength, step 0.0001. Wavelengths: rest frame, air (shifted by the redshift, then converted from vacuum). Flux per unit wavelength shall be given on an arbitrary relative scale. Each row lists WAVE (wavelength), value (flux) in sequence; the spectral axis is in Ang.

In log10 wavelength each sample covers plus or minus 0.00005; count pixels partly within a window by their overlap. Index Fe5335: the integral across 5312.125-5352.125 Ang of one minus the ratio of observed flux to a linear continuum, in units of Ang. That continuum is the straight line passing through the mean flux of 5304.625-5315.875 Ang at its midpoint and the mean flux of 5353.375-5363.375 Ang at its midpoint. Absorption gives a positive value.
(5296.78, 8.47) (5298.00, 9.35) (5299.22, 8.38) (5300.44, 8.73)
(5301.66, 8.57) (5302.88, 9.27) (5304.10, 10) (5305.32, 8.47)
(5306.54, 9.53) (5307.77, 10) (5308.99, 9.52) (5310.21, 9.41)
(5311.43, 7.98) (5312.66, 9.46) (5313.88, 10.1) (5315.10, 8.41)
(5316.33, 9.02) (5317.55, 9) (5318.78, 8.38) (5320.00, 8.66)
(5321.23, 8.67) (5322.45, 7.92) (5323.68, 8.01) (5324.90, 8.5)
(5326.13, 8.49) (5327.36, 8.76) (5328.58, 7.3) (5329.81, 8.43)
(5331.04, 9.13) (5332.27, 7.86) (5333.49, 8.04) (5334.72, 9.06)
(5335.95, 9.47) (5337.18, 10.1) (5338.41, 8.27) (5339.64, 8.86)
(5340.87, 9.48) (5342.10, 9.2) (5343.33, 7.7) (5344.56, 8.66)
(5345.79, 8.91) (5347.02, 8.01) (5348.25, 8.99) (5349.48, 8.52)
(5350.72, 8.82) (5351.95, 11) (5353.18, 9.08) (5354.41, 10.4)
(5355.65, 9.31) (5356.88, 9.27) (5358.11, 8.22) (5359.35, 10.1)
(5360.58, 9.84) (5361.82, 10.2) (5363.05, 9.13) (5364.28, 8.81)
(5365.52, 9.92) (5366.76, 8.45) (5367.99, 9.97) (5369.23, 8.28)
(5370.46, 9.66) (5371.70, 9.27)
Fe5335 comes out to 2.7 Ang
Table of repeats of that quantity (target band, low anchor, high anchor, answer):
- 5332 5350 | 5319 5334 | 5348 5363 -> 0.3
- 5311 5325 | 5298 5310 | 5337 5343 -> 0.7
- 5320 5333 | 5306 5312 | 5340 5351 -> 1.0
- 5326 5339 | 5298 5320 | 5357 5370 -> 0.8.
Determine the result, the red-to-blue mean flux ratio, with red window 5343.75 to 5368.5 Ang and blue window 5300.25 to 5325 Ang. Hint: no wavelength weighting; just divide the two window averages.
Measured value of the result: 1.04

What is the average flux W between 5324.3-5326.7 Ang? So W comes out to 8.48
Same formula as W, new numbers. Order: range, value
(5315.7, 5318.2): 8.97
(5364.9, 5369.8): 9.15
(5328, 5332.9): 8.19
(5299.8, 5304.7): 9.14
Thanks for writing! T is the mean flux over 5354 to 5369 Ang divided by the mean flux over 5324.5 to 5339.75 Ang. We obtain 1.09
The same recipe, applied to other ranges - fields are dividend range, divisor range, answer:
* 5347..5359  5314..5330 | 1.09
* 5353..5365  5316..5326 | 1.11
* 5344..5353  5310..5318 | 1.00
